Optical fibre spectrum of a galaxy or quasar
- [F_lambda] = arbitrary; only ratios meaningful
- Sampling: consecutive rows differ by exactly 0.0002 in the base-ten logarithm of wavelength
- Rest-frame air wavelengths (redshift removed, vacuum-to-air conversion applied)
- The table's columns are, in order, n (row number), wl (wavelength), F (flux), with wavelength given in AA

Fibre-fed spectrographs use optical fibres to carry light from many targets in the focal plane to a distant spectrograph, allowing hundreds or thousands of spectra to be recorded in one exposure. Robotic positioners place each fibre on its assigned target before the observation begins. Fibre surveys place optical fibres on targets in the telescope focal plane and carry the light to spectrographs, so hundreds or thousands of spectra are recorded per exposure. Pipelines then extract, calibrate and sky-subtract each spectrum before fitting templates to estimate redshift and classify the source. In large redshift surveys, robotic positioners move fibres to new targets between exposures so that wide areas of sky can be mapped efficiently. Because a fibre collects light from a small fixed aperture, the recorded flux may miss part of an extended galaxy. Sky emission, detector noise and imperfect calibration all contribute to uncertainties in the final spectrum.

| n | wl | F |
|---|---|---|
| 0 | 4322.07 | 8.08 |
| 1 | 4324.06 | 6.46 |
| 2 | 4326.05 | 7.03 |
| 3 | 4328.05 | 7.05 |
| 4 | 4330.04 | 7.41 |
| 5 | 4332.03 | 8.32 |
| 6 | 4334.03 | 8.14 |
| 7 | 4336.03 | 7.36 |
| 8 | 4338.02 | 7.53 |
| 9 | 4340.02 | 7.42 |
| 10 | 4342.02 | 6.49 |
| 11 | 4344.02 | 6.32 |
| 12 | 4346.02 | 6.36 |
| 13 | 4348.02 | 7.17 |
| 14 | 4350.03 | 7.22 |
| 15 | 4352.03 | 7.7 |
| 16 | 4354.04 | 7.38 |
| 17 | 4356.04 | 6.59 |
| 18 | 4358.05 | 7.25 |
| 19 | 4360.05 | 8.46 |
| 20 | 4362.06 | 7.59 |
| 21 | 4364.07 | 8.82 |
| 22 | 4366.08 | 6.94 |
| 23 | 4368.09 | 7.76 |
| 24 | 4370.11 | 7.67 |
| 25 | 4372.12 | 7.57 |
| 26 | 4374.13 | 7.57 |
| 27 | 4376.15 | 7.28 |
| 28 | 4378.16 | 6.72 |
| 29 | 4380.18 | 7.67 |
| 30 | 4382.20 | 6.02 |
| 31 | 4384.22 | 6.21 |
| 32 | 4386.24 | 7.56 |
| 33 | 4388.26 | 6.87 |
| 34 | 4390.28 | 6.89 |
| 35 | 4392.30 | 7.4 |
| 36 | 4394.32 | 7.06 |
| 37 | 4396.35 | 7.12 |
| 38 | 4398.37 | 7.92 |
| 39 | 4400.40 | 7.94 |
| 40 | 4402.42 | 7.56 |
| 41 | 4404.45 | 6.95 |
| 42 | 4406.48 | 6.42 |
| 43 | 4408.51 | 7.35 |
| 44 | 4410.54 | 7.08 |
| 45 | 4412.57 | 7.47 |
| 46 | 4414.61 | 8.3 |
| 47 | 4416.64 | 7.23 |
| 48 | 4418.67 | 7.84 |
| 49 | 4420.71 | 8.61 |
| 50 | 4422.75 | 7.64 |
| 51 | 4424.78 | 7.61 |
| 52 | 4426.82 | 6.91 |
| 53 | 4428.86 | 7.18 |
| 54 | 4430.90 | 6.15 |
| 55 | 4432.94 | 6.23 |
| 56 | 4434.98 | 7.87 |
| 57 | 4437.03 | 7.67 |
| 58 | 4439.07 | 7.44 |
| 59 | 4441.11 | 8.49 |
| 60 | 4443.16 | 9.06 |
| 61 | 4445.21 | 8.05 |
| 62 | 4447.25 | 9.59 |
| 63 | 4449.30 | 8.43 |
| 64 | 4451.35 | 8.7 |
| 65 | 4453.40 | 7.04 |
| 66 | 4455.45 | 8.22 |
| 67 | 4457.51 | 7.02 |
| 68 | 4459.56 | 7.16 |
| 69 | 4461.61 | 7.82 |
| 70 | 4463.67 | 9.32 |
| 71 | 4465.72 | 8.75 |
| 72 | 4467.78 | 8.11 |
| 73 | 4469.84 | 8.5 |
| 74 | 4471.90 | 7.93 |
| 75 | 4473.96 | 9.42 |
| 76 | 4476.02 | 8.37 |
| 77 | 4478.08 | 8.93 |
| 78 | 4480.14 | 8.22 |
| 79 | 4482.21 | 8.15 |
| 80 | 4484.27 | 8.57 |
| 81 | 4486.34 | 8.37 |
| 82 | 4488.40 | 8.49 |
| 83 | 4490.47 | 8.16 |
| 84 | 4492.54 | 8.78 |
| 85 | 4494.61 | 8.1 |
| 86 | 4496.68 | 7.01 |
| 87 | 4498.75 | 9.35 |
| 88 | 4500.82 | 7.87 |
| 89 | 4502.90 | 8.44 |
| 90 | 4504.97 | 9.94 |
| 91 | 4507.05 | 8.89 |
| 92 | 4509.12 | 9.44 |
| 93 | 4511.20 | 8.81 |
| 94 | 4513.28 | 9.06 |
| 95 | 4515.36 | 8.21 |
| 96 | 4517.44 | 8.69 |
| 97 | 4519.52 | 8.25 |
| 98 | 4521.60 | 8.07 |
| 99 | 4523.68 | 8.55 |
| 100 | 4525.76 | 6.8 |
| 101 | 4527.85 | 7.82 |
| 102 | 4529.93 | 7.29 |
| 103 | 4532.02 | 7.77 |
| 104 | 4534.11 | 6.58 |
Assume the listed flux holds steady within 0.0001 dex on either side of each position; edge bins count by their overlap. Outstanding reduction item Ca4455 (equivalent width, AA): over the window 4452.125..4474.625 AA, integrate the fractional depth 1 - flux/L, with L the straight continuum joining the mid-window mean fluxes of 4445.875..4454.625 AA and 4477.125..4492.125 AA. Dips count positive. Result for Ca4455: 0.9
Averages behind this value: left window 8.43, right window 8.42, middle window 8.1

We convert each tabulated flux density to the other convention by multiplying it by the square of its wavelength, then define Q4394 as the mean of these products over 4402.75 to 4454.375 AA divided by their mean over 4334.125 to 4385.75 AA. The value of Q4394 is 1.09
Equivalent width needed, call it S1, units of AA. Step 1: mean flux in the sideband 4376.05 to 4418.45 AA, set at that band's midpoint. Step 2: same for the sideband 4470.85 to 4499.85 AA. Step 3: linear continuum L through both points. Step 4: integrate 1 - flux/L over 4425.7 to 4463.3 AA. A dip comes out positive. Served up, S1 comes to 0.5 AA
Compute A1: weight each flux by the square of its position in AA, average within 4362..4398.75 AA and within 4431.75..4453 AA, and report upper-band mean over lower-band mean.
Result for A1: 1.15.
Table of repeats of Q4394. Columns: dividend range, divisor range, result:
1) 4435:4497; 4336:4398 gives 1.20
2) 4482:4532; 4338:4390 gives 1.24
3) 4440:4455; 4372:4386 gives 1.25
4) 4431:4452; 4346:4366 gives 1.12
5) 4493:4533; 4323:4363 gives 1.24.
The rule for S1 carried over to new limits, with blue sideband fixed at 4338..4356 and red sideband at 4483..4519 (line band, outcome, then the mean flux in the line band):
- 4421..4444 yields 1.14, 7.5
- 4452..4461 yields 0.77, 7.44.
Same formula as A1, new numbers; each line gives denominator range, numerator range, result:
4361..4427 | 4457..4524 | 1.20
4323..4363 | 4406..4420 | 1.06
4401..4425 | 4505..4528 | 1.19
